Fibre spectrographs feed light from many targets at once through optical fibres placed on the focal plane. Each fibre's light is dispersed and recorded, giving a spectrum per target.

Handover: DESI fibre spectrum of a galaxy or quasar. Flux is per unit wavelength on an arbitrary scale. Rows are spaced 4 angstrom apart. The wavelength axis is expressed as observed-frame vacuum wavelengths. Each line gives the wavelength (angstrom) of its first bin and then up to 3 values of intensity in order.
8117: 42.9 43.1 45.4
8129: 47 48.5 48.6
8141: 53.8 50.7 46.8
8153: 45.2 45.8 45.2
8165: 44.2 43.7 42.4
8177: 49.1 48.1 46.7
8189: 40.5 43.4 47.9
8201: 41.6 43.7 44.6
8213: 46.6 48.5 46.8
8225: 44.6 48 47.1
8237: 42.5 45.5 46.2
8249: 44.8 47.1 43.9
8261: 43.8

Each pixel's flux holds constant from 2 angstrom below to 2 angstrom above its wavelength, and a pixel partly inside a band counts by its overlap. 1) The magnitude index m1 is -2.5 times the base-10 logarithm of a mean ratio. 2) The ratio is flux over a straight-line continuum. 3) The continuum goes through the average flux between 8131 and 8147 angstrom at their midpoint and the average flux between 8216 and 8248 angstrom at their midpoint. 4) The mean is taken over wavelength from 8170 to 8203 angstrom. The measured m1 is 0.08 mag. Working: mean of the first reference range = 50.4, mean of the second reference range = 46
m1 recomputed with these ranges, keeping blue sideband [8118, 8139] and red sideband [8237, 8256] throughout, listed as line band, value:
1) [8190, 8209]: 0.04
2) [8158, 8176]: 0.04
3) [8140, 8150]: -0.10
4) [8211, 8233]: -0.03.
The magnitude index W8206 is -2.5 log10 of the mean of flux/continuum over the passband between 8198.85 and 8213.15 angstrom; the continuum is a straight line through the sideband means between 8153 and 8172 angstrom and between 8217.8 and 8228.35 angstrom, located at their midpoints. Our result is 0.05 mag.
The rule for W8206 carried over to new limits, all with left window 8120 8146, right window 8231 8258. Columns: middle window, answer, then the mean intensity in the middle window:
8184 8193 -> 0.09 mag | 43.2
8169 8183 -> 0.02 mag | 46.1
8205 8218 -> 0.01 mag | 46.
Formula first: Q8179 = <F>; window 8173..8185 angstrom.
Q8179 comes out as 47.2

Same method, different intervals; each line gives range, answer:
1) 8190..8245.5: 45.4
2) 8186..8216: 44.3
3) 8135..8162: 48.1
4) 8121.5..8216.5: 46.1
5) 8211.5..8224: 47.1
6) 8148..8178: 45.1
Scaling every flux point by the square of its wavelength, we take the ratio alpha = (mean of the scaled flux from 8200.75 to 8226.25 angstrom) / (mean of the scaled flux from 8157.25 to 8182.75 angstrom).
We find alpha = 1.0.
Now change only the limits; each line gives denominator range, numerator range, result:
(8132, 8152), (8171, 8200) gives 0.92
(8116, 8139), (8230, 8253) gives 1.02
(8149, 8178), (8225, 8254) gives 1.03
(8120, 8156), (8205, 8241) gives 0.98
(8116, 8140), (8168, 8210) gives 0.98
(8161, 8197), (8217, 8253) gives 1.04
